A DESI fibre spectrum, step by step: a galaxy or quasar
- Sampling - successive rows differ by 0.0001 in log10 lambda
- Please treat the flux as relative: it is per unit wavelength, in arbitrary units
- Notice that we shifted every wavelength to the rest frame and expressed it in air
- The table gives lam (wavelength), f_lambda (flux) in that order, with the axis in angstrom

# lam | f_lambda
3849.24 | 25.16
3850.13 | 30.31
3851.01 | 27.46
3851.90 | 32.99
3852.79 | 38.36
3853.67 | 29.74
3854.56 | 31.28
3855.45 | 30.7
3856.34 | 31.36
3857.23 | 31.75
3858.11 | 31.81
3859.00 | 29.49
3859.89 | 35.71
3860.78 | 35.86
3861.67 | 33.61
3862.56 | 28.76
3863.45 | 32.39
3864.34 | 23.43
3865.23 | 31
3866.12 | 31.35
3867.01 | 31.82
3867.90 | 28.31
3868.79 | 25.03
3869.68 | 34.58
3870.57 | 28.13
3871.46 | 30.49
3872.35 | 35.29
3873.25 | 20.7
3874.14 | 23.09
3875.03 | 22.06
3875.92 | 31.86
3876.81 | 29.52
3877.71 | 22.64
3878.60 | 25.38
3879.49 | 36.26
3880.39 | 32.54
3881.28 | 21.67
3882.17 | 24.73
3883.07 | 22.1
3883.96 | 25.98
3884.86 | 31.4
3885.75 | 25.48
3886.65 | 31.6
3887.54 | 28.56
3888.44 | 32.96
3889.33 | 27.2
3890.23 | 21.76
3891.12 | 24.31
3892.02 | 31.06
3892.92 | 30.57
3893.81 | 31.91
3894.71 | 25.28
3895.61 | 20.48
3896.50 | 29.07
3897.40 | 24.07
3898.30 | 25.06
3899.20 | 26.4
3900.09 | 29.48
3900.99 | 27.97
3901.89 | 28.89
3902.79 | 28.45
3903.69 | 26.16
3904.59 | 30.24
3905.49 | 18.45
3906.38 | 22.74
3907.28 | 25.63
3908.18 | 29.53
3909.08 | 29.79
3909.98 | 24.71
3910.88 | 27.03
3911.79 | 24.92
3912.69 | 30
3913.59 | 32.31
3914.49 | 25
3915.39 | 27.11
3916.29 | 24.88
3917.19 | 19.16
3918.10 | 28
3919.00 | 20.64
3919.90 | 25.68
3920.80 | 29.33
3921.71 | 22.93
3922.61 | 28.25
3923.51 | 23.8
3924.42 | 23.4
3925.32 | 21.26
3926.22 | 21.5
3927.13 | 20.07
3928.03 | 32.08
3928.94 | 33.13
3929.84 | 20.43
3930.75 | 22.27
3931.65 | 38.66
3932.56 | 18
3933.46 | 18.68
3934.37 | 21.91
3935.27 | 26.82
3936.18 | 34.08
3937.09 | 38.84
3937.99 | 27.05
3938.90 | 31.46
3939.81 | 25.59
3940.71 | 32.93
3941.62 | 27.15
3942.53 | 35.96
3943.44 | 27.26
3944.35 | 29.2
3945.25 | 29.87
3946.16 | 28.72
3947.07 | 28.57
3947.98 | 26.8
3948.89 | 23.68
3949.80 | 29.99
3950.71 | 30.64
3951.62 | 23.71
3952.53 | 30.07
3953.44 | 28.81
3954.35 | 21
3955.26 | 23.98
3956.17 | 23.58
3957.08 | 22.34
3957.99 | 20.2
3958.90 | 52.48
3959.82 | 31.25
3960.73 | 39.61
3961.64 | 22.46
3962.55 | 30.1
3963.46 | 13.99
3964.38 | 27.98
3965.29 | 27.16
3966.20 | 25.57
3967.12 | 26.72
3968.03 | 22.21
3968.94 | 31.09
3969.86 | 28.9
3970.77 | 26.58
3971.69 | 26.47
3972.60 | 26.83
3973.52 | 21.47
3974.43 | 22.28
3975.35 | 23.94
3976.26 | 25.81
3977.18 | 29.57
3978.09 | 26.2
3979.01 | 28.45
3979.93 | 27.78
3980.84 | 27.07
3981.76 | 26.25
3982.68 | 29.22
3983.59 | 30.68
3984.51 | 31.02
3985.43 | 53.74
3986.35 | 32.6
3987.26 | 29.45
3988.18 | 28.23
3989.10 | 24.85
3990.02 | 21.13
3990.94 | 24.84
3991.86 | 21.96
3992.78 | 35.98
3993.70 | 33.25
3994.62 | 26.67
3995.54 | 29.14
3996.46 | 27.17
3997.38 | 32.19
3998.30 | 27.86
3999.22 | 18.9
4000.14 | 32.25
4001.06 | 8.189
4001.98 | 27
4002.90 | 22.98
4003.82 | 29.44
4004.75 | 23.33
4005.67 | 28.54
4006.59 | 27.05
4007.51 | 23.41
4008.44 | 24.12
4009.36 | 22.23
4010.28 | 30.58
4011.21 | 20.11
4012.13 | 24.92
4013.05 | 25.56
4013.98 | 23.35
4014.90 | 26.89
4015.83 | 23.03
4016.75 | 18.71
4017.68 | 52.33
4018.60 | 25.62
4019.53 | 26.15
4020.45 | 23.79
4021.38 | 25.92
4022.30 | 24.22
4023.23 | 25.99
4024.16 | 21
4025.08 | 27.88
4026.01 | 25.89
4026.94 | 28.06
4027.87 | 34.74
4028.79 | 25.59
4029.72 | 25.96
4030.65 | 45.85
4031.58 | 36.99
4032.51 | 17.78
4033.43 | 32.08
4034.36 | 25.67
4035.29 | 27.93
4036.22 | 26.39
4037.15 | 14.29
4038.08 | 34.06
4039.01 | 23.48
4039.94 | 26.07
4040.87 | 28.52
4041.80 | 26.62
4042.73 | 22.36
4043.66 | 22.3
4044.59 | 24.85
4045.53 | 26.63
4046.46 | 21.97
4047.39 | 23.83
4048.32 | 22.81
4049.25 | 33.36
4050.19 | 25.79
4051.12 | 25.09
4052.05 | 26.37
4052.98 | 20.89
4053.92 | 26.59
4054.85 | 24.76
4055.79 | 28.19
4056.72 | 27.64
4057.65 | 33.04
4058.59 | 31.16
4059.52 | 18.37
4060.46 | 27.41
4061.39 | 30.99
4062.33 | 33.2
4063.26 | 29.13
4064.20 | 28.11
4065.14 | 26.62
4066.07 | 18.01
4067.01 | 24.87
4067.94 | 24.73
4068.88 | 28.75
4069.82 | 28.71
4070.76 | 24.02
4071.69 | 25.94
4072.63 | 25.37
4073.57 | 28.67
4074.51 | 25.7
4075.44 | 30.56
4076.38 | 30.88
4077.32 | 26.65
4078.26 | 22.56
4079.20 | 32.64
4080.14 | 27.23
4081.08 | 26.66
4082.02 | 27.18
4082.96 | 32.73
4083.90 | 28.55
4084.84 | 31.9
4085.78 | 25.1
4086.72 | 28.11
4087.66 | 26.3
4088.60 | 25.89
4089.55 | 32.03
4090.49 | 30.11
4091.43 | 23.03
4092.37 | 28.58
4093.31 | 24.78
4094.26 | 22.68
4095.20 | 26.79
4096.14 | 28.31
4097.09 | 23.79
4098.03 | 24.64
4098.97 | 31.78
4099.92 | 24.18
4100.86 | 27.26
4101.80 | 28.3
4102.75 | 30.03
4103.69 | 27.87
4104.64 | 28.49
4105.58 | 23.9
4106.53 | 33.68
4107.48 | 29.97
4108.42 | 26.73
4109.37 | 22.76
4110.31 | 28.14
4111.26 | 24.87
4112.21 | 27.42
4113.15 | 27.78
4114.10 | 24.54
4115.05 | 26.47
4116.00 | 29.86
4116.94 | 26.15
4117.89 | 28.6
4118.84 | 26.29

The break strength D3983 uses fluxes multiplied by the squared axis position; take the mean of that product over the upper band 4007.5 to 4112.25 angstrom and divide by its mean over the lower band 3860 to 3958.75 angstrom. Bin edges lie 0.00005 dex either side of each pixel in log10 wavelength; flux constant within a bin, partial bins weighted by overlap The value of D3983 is 1.06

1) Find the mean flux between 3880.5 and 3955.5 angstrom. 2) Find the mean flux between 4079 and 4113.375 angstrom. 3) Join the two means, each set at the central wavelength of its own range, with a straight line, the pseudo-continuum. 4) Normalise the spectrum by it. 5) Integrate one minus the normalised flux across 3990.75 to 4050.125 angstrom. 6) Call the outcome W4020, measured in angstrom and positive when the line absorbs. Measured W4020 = 1.6 angstrom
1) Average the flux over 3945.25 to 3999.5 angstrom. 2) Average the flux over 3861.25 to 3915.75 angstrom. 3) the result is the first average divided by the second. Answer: 1.0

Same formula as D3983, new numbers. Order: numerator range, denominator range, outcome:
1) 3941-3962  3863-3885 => 1.06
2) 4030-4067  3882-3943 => 1.07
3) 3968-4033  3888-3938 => 1.08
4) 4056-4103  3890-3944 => 1.11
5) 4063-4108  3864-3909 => 1.10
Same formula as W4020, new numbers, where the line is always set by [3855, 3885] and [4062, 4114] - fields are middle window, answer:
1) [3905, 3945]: 2.9 angstrom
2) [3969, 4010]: 1.3 angstrom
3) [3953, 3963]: -0.1 angstrom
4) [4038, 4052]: 1.0 angstrom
